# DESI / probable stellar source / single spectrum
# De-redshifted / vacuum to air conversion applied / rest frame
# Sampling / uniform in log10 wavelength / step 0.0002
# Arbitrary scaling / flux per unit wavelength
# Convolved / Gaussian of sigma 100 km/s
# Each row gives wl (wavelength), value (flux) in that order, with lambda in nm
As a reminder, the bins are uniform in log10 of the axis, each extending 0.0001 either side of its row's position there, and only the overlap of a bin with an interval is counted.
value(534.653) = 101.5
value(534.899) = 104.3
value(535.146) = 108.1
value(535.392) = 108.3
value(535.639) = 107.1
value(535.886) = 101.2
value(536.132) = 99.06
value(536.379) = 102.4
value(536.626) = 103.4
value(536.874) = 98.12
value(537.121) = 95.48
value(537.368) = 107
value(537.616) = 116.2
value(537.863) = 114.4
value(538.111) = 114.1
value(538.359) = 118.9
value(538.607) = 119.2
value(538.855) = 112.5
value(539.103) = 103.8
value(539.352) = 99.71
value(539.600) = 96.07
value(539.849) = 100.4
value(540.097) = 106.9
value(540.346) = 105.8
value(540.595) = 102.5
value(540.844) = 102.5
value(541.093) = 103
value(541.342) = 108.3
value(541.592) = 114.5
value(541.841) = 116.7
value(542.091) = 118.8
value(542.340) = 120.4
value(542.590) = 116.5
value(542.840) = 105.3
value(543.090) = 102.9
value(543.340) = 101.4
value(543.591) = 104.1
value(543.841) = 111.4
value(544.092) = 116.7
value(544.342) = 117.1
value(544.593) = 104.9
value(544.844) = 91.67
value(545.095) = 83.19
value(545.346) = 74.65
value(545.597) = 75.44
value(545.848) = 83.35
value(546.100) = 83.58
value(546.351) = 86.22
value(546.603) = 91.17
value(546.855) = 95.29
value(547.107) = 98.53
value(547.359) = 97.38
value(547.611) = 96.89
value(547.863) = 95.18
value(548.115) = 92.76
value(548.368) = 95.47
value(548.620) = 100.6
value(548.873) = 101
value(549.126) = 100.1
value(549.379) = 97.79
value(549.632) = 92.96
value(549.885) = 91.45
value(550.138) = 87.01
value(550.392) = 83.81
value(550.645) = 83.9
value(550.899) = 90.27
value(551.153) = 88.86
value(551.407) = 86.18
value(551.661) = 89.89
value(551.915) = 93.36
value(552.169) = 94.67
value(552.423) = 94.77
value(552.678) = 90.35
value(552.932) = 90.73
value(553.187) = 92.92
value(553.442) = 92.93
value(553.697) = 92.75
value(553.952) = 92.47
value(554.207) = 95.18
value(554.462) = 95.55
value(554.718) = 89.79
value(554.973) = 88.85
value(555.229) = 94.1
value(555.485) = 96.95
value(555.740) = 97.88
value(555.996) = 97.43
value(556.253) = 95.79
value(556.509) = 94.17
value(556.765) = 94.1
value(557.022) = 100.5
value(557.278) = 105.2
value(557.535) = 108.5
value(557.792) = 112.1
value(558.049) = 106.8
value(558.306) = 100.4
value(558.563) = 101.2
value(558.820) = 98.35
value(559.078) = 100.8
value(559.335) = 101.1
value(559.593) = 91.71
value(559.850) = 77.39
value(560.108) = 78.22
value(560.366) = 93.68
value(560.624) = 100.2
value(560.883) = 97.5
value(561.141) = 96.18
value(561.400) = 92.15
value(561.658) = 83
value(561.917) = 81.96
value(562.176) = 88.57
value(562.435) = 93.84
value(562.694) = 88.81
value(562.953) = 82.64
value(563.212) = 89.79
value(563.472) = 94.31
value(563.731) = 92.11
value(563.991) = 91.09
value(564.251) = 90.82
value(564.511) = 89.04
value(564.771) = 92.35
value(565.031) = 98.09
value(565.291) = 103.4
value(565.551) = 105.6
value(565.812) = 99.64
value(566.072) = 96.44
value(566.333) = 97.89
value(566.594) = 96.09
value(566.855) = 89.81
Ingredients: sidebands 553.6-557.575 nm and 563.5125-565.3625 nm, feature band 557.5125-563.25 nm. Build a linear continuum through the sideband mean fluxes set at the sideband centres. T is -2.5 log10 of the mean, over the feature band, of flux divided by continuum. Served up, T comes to 0.01 mag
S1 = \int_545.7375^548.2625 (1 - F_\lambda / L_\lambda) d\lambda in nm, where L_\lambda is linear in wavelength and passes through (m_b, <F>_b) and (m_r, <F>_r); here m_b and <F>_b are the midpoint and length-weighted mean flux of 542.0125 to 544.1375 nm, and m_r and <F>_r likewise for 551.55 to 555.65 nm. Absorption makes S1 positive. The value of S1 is 0.28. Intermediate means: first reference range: 110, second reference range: 92.9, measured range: 92.1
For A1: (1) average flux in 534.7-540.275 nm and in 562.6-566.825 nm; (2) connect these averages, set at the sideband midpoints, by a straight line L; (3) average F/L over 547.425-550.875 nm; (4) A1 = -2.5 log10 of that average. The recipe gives 0.08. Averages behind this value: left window 106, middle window 93.7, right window 94.2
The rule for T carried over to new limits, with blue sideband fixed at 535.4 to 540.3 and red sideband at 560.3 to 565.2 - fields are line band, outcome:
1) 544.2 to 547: 0.133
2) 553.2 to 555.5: 0.039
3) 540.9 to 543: -0.088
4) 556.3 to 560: -0.057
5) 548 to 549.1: 0.023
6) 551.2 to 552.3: 0.081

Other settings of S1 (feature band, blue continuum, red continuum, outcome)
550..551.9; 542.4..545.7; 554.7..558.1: 0.233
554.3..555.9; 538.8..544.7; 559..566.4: 0.069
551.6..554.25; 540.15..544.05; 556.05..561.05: 0.232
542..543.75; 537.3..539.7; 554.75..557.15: -0.051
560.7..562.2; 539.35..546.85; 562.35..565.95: 0.069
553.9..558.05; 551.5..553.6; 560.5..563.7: -0.272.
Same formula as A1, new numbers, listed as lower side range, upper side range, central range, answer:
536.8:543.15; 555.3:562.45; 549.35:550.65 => 0.142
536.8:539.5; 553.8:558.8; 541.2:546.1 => 0.031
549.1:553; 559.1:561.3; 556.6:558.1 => -0.136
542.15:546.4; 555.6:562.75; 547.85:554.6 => 0.057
